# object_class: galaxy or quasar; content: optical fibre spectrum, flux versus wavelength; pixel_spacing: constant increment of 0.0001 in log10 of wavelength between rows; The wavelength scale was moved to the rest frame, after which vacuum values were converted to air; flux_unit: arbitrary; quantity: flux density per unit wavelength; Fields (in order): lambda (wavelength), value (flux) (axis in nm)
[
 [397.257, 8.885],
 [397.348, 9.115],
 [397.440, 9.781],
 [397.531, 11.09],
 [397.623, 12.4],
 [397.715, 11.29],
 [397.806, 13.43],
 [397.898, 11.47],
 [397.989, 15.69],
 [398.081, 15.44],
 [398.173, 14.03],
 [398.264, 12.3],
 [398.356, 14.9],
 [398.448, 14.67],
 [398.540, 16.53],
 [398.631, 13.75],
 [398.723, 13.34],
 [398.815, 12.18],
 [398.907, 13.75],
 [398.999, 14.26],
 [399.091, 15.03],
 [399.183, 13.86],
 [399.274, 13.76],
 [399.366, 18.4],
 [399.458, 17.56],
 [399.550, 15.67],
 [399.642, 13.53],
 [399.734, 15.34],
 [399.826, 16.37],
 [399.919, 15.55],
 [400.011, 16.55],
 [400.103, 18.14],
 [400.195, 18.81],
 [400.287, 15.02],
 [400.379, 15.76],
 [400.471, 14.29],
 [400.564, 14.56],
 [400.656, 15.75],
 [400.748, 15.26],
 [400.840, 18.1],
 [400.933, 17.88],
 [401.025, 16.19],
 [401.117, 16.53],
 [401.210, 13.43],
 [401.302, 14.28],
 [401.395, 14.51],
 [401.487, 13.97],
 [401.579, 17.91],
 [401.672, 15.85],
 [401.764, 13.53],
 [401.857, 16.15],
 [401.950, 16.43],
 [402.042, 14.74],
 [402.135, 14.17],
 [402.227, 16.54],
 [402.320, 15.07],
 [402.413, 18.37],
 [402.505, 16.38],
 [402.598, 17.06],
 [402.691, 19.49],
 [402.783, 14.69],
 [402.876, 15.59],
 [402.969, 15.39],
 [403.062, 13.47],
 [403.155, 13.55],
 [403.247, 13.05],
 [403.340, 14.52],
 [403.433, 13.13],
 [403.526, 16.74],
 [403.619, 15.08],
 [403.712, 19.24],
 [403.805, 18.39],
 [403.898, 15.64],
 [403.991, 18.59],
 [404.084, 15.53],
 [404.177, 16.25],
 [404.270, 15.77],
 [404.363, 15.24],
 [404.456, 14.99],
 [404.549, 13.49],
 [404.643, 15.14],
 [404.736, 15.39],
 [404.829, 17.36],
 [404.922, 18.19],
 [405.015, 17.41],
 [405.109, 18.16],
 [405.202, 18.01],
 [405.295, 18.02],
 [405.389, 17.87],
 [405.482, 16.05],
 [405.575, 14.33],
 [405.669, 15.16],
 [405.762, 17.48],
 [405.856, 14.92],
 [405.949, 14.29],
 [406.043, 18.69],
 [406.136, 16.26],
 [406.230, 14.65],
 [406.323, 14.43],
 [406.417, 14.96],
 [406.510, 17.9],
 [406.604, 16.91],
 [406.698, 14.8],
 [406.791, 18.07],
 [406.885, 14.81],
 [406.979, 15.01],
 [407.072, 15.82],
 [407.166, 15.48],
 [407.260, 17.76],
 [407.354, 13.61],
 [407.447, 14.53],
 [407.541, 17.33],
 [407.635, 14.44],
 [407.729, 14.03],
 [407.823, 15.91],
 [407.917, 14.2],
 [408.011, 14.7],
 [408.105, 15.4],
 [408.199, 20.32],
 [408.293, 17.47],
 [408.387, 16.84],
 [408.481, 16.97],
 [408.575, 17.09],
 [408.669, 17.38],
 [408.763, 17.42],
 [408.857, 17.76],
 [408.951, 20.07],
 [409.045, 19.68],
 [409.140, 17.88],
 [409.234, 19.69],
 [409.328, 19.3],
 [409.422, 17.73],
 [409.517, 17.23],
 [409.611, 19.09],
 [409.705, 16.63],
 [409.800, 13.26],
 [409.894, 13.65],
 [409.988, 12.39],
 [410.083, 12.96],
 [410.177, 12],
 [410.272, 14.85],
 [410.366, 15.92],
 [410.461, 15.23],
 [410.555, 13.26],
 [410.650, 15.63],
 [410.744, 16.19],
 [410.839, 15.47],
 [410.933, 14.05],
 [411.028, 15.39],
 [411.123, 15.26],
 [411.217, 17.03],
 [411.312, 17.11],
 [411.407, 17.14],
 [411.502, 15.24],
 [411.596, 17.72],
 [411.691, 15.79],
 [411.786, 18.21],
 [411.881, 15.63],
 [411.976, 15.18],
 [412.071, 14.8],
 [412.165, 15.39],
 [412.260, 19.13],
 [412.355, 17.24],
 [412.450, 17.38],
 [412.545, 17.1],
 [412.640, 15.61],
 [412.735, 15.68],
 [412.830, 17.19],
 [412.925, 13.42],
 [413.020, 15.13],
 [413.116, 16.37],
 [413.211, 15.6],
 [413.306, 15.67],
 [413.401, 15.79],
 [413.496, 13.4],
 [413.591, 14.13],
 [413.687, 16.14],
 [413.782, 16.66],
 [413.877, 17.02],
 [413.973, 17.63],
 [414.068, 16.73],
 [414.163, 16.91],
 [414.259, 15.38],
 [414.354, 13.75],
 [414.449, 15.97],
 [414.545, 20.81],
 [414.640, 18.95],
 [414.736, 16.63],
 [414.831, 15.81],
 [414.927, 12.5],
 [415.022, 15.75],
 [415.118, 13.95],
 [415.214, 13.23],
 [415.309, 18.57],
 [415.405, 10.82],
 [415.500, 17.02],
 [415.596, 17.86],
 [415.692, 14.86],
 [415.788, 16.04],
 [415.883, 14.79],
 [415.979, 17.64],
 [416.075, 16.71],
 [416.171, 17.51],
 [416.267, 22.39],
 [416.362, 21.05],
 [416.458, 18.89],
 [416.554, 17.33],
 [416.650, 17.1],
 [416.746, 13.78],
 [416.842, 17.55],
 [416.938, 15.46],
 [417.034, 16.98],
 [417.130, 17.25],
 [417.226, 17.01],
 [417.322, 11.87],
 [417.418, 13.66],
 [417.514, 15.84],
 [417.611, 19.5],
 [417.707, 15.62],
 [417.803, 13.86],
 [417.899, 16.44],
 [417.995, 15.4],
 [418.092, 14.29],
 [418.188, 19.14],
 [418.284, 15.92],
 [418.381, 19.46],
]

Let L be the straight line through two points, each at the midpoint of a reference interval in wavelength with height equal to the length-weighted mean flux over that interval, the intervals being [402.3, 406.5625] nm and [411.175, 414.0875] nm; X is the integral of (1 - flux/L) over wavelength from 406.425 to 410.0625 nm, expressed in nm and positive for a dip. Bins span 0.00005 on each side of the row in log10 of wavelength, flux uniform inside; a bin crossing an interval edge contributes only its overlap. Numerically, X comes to -0.08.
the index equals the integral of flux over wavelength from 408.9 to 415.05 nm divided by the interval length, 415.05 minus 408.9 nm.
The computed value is 16.1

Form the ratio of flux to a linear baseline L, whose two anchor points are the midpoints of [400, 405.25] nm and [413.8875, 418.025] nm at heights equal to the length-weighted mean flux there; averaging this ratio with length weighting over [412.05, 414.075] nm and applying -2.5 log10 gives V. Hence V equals 0.014 mag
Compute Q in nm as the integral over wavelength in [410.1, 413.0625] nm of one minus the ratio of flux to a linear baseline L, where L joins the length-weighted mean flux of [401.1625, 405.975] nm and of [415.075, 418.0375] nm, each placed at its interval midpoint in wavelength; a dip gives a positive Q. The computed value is 0.07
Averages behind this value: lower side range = 15.9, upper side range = 16.3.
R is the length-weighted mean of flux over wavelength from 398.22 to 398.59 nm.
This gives 14.6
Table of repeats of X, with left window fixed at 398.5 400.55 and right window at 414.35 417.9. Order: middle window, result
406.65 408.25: 0.02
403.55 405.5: -0.13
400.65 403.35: -0.02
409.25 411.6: 0.06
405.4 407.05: -0.01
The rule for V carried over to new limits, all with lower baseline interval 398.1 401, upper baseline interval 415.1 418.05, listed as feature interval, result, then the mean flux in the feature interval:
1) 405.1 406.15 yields -0.059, 16.6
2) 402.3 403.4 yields -0.001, 15.5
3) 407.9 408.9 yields -0.073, 17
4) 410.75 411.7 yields -0.001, 16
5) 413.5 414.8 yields -0.023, 16.6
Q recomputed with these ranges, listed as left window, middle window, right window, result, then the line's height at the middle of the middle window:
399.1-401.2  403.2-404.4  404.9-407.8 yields 0.008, 16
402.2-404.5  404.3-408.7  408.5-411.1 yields -0.017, 16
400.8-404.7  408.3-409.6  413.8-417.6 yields -0.165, 16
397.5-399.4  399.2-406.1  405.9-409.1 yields -0.442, 15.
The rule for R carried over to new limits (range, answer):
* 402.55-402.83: 17.1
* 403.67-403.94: 17.8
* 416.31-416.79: 17.7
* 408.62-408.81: 17.4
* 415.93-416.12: 17.1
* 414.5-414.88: 18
